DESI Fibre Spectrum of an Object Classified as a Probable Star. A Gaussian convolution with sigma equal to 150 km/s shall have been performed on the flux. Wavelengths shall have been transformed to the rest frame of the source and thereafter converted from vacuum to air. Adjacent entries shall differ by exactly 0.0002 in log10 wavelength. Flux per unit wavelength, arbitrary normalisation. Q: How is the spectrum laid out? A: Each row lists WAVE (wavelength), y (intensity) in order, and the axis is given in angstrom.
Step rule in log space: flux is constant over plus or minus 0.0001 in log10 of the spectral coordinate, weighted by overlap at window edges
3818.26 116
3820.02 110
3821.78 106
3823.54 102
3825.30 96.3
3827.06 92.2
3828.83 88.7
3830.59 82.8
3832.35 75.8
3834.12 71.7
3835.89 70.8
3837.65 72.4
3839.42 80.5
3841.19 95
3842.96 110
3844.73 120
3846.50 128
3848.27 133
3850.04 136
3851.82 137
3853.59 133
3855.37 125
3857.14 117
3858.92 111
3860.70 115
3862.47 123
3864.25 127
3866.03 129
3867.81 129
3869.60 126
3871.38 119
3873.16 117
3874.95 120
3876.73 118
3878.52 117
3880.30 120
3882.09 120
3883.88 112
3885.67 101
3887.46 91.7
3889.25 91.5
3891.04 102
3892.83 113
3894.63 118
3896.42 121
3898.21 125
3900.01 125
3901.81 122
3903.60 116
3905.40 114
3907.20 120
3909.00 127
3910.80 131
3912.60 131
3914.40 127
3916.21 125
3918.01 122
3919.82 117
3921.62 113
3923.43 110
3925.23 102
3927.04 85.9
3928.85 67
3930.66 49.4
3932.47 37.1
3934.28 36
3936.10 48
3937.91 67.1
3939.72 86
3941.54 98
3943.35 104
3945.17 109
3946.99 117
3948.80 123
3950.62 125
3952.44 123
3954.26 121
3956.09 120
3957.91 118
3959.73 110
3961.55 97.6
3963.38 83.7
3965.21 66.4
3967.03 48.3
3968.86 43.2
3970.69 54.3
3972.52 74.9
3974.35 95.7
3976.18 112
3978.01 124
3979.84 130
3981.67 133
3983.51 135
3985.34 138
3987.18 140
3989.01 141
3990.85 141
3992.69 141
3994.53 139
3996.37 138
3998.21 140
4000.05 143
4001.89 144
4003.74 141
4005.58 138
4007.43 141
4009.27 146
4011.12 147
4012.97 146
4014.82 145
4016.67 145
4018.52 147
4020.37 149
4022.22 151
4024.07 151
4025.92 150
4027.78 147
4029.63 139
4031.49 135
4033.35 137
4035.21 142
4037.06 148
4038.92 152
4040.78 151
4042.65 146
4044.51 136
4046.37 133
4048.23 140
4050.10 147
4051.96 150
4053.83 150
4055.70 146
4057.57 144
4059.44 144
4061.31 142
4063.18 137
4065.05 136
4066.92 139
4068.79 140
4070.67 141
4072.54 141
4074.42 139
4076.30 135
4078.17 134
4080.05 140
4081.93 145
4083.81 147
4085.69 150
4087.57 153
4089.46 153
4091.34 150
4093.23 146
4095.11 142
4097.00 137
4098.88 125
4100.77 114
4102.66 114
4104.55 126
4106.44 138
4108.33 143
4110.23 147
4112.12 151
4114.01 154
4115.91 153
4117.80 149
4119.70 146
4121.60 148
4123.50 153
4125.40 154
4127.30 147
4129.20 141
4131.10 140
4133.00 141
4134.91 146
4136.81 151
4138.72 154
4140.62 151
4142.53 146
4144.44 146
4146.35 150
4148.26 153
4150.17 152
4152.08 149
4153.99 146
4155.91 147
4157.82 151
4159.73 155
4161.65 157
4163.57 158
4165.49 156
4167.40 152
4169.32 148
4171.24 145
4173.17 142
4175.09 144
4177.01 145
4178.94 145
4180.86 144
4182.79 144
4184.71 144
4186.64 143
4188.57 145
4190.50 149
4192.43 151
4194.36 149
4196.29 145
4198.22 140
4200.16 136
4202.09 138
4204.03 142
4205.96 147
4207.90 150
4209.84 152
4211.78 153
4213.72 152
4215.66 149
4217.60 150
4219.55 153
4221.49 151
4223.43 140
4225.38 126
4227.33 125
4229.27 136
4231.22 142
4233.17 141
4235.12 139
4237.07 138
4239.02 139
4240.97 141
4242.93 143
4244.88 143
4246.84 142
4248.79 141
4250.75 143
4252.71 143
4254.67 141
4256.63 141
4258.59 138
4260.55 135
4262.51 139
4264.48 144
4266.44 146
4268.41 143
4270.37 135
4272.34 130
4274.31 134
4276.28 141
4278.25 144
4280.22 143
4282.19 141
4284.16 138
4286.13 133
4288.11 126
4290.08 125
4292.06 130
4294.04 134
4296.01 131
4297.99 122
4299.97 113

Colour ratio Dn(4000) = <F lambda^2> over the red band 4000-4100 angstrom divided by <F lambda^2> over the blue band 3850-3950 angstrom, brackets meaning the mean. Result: 1.41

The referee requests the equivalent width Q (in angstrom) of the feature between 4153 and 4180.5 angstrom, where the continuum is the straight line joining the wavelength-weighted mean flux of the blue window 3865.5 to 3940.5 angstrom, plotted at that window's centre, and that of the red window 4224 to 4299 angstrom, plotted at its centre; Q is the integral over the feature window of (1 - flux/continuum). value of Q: -4.3 angstrom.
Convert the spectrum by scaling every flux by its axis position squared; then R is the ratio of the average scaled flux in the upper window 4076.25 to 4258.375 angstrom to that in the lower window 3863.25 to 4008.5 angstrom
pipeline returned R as 1.5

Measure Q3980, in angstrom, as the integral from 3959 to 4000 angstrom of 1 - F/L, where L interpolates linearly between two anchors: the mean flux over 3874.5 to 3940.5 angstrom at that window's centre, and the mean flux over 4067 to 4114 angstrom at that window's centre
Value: 2.6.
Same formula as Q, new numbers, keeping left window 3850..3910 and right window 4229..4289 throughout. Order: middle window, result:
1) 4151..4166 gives -2.05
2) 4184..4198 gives -1.09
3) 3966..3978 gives 4.69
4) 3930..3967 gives 9.42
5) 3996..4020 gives -3.40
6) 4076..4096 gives -2.37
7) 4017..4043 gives -3.94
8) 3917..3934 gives 4.70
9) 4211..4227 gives -0.99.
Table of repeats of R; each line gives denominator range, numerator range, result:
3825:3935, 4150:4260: 1.57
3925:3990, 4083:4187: 1.65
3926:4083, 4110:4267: 1.28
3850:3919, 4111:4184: 1.42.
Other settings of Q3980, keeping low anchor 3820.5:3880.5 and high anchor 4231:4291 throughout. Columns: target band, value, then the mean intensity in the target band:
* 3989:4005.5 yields -2.78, 141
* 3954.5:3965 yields 1.21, 104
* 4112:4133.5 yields -3.13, 148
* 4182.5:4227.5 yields -3.33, 145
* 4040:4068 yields -4.10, 143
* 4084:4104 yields -1.76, 138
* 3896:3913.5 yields -1.44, 123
